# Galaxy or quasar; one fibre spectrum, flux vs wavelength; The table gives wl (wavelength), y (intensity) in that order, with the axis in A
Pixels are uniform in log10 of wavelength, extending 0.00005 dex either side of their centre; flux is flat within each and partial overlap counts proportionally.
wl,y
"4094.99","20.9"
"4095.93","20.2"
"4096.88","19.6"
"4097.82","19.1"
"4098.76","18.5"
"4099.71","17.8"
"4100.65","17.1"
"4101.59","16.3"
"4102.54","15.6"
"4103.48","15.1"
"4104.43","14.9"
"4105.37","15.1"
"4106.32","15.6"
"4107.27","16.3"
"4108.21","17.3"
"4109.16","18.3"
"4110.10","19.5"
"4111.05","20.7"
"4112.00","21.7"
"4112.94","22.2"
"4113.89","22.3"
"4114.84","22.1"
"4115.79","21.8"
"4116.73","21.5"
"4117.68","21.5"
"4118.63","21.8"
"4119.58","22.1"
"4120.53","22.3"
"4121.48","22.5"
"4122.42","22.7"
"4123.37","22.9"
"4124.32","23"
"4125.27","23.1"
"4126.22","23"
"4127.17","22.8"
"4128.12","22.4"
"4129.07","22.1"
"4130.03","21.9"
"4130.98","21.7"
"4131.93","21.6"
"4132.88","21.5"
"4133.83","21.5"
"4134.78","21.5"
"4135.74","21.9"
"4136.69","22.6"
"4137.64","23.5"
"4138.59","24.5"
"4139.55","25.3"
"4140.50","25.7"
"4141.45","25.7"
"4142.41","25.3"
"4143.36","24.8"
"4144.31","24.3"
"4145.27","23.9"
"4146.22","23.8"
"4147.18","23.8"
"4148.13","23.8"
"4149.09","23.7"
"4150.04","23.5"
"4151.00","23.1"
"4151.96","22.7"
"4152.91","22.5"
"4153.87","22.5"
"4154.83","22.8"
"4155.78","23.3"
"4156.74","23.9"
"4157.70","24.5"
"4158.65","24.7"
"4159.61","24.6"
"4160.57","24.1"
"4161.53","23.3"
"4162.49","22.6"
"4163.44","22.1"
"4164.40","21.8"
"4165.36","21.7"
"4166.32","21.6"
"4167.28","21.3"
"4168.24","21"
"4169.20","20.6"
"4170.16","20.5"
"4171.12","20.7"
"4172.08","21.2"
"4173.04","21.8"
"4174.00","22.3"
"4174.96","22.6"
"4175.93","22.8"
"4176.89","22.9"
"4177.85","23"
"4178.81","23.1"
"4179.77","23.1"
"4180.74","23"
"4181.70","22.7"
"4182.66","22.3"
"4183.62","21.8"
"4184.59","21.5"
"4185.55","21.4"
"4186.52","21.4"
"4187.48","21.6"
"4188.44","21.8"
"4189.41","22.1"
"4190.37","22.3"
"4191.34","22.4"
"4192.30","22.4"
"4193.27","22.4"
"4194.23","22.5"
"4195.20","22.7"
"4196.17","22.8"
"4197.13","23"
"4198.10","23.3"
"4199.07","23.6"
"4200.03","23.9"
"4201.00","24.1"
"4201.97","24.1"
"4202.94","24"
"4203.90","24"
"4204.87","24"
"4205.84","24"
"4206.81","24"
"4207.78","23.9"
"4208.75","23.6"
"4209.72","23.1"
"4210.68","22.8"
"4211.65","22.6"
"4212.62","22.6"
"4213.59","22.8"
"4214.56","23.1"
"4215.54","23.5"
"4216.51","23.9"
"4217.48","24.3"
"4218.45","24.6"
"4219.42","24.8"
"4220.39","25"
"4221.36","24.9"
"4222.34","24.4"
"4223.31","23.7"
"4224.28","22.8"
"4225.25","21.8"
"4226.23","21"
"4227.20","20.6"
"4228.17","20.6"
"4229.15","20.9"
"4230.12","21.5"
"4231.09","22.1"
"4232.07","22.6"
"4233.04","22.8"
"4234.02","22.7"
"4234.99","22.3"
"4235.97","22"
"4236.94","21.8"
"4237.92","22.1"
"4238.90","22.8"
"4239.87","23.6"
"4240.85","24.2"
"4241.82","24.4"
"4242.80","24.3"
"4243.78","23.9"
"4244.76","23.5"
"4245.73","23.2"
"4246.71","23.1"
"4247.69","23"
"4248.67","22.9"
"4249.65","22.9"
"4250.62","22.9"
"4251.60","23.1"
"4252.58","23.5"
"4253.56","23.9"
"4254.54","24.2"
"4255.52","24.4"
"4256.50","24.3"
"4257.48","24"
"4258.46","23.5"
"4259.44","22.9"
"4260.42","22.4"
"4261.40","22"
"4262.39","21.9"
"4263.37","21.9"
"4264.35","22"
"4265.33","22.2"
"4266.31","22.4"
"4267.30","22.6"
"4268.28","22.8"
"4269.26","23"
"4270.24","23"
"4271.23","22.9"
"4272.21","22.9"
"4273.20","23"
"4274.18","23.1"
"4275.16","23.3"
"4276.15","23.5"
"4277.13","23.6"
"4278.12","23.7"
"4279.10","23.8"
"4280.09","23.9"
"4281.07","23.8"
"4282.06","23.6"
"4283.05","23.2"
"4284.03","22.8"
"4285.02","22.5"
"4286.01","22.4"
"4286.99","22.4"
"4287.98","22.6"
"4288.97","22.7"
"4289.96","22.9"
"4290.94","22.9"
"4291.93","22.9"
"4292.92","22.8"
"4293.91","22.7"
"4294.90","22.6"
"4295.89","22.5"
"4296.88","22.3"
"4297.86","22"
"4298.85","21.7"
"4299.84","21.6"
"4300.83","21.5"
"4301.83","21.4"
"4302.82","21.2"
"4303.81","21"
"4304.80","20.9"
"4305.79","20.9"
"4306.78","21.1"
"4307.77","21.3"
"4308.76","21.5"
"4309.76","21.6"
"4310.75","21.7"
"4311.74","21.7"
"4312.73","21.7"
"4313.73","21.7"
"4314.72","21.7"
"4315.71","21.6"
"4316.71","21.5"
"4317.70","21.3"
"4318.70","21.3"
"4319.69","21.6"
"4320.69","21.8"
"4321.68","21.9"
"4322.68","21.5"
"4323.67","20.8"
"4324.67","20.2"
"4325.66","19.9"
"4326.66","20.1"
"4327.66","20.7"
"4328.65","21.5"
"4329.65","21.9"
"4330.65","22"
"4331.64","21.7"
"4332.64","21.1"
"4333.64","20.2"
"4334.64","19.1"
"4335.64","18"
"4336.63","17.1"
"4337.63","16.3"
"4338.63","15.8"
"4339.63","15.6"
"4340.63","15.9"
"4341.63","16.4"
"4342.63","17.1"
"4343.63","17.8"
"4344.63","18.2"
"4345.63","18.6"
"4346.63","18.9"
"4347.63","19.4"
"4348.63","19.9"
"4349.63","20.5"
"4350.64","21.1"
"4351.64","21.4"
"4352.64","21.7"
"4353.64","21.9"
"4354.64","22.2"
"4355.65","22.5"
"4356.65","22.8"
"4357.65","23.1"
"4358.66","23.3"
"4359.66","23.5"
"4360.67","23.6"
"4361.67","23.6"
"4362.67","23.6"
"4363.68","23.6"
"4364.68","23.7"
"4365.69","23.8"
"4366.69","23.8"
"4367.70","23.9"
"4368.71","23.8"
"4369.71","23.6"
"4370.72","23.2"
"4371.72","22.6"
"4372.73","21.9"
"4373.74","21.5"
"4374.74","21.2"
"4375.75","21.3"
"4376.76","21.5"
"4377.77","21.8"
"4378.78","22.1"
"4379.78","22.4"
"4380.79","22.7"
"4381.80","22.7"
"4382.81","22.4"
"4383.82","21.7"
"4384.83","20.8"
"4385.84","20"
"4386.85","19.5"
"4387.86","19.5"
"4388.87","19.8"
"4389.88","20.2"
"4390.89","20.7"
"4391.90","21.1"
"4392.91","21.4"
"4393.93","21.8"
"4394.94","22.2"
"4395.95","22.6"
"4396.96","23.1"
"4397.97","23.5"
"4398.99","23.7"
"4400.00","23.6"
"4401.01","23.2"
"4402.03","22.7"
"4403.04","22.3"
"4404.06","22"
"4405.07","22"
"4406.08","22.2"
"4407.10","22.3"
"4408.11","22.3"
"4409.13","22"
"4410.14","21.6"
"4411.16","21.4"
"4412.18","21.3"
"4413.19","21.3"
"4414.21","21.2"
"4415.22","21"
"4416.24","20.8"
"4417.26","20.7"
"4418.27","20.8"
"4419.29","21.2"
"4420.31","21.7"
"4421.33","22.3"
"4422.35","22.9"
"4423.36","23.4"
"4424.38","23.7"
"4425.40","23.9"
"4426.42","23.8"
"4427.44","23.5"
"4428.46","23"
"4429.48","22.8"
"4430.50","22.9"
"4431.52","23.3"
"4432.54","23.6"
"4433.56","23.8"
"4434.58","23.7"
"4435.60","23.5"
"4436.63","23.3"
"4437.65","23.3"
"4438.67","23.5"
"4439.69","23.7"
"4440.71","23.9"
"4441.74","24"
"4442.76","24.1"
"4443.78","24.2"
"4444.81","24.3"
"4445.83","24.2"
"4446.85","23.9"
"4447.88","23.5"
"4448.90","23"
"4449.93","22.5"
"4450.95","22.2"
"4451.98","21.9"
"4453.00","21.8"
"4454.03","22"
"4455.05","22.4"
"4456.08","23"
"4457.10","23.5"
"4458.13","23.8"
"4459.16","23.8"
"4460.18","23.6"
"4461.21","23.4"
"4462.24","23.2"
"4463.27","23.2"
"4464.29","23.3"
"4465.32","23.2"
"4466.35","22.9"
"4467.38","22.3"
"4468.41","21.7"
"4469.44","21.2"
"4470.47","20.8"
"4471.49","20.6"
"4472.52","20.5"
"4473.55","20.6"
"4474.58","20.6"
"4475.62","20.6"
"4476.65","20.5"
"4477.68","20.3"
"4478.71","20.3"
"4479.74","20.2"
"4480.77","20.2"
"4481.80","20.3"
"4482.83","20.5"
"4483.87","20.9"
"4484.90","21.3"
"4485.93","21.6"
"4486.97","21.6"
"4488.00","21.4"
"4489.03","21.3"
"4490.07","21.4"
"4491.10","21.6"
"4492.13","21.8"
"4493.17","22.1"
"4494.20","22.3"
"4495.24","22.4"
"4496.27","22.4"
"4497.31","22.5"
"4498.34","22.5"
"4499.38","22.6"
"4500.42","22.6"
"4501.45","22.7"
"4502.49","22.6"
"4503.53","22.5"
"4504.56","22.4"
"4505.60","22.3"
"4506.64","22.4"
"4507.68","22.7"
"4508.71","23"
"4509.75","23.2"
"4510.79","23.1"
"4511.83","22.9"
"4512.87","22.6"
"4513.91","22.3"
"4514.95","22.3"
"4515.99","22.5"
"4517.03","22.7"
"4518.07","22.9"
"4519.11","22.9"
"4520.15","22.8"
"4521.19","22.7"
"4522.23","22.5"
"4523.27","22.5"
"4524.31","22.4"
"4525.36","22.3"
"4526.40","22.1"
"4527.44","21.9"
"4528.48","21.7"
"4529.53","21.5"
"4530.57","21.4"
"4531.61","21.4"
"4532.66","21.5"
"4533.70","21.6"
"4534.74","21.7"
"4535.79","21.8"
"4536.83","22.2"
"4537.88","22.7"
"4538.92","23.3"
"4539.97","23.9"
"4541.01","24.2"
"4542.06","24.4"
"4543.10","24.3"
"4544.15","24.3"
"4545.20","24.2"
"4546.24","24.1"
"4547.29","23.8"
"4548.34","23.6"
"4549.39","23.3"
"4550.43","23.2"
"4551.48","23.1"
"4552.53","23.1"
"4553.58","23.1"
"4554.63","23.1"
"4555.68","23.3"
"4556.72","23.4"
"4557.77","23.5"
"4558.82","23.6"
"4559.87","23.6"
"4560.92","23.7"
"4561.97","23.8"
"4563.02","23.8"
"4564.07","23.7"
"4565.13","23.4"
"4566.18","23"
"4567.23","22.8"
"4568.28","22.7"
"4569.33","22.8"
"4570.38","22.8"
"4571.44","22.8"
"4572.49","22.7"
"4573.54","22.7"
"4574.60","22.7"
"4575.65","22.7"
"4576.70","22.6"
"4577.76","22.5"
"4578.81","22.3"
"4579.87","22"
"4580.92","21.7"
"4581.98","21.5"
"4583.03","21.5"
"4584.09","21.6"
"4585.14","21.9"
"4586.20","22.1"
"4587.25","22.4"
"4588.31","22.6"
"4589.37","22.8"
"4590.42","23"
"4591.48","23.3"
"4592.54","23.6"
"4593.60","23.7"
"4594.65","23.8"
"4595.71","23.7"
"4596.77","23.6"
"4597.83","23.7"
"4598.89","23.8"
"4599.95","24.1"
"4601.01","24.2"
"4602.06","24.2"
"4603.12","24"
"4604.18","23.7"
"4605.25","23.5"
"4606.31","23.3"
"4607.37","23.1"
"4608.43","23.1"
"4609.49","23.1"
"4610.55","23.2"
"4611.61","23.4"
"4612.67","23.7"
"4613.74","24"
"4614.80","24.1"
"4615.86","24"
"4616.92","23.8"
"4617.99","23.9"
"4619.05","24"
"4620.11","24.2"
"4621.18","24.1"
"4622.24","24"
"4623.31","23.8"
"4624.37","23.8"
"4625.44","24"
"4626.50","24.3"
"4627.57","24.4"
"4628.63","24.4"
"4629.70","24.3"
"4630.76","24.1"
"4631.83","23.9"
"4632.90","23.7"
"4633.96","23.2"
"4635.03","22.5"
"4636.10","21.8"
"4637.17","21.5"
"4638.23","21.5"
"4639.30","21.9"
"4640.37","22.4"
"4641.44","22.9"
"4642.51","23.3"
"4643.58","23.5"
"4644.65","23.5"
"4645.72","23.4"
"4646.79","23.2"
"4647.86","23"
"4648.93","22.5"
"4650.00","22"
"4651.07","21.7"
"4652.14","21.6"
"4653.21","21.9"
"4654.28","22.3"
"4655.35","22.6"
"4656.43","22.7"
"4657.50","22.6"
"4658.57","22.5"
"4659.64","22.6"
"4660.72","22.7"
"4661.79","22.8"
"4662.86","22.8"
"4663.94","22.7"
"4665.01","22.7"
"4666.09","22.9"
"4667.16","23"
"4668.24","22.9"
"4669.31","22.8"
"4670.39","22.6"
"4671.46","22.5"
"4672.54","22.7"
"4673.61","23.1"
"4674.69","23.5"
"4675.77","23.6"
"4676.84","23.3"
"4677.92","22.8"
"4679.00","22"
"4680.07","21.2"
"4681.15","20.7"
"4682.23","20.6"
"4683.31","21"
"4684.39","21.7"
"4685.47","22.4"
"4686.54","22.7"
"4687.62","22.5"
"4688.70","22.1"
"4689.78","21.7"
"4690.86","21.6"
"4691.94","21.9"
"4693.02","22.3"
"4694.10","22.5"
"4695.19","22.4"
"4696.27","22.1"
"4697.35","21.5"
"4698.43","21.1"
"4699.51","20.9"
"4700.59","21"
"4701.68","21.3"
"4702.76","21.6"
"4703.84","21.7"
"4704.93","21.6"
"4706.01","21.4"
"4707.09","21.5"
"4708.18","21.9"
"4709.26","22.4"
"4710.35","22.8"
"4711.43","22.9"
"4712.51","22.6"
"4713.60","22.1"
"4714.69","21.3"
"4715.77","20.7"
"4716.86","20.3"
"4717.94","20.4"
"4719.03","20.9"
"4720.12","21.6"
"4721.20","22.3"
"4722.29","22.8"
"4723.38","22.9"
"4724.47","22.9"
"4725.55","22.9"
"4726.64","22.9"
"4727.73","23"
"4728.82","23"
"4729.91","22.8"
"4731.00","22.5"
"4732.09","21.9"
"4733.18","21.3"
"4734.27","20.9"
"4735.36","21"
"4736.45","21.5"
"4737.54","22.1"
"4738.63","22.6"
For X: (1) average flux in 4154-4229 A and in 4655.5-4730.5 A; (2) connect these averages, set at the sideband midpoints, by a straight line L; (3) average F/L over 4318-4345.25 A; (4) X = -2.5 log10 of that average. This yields 0.16 mag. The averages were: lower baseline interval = 22.8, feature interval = 19.5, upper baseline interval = 22.2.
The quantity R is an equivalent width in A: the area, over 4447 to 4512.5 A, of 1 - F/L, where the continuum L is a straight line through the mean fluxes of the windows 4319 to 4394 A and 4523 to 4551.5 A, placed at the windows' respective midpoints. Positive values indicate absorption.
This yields 0.5 A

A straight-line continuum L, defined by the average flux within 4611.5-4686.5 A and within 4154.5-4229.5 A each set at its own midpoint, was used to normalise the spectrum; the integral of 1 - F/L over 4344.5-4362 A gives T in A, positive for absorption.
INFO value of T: 1.03 A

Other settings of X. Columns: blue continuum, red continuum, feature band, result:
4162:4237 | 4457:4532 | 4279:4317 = 0.01 mag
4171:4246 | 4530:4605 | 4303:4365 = 0.11 mag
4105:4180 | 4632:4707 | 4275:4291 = -0.04 mag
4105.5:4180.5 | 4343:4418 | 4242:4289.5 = -0.05 mag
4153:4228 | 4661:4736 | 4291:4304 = 0.03 mag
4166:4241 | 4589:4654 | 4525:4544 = 0.04 mag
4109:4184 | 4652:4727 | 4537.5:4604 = -0.05 mag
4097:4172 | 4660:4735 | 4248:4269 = -0.06 mag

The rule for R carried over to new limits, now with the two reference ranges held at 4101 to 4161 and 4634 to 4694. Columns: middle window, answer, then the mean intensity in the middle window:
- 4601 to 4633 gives -2.1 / 23.8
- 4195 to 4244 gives -2.5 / 23.2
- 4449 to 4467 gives -0.5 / 22.9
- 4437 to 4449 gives -0.9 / 23.8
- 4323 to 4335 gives 0.7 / 20.8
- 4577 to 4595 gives -0.1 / 22.5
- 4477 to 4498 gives 0.9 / 21.3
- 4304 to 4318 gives 0.4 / 21.4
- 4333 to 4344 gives 2.4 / 17.2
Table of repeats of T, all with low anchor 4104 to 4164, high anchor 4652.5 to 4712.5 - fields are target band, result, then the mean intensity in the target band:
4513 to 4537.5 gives 0.08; 22.2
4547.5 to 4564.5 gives -0.92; 23.4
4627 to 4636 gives -0.61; 23.7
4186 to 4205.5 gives -0.56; 22.9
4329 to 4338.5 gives 1.14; 19.6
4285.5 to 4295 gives -0.18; 22.7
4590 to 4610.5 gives -1.27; 23.6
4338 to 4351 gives 2.46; 18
